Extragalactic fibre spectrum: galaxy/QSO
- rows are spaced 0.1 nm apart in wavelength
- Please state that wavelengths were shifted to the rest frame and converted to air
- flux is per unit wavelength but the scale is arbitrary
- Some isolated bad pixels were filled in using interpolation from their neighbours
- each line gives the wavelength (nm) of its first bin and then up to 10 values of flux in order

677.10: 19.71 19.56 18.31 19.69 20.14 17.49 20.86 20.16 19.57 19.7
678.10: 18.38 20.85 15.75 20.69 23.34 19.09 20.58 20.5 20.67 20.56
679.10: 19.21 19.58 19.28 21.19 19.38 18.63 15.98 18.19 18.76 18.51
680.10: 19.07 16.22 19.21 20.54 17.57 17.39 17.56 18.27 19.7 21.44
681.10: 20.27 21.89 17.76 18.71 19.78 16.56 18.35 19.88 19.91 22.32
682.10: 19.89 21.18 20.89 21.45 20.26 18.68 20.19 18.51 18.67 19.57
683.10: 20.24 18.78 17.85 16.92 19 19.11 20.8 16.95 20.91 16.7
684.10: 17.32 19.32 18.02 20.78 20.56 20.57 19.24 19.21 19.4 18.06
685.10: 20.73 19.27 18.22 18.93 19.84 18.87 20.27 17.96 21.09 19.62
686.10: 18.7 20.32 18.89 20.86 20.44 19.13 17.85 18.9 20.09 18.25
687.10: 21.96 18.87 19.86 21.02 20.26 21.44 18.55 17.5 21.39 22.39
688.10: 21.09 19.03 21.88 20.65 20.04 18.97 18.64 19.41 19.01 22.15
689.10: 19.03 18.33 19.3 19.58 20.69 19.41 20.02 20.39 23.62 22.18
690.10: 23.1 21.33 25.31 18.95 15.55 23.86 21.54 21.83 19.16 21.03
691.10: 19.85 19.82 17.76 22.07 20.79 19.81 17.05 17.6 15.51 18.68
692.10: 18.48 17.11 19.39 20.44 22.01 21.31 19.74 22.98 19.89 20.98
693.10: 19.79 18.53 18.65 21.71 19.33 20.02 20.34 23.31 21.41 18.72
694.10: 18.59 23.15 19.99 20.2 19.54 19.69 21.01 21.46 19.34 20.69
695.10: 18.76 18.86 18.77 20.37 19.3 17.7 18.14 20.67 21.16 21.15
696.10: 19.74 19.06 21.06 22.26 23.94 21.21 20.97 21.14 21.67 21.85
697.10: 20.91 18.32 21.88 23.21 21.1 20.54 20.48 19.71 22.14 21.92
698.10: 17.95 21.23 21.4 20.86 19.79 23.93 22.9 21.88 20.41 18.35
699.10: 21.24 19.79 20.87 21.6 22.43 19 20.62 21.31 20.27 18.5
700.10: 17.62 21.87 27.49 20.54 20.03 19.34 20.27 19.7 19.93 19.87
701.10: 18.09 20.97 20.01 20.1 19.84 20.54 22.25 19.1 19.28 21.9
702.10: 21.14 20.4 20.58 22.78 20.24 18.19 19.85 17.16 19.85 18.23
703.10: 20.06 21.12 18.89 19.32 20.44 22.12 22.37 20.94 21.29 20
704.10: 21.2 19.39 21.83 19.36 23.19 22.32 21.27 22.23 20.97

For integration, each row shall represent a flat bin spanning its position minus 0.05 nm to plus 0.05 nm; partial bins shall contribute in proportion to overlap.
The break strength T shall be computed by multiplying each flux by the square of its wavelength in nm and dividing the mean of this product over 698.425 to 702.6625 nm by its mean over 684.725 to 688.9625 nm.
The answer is 1.09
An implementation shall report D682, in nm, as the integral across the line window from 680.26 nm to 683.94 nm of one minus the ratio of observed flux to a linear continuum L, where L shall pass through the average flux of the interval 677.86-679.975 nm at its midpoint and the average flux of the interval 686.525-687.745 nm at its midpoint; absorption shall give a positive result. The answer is 0.04 nm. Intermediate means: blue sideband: 19.5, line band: 19.4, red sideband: 19.7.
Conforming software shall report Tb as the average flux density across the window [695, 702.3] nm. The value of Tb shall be 20.6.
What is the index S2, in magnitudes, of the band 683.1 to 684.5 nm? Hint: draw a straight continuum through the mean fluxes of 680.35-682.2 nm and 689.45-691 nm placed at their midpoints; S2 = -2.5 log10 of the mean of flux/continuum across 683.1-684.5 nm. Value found 0.06 mag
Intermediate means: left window 19.4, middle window 18.8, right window 21.1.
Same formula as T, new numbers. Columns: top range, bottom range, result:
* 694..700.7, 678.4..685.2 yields 1.12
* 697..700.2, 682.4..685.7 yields 1.13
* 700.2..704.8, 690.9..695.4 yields 1.06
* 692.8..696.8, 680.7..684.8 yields 1.08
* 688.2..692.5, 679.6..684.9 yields 1.07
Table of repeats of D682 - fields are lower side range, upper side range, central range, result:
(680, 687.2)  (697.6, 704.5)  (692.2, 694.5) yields -0.046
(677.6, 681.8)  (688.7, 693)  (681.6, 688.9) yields 0.041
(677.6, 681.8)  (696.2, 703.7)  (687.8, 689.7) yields -0.011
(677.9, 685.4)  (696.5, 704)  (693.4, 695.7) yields 0.023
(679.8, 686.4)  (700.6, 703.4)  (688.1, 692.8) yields -0.128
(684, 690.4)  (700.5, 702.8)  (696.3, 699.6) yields -0.176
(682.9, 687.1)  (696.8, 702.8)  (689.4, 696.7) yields -0.085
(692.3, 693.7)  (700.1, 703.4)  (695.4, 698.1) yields -0.058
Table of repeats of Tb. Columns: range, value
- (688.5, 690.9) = 20.5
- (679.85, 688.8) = 19.4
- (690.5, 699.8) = 20.4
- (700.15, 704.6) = 20.5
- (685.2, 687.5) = 19.6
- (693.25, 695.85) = 20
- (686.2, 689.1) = 19.9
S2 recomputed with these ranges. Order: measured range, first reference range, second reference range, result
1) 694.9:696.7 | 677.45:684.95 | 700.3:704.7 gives -0.005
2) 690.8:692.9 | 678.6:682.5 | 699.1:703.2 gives 0.017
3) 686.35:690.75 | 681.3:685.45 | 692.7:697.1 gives -0.026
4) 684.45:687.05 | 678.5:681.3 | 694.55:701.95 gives 0.014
